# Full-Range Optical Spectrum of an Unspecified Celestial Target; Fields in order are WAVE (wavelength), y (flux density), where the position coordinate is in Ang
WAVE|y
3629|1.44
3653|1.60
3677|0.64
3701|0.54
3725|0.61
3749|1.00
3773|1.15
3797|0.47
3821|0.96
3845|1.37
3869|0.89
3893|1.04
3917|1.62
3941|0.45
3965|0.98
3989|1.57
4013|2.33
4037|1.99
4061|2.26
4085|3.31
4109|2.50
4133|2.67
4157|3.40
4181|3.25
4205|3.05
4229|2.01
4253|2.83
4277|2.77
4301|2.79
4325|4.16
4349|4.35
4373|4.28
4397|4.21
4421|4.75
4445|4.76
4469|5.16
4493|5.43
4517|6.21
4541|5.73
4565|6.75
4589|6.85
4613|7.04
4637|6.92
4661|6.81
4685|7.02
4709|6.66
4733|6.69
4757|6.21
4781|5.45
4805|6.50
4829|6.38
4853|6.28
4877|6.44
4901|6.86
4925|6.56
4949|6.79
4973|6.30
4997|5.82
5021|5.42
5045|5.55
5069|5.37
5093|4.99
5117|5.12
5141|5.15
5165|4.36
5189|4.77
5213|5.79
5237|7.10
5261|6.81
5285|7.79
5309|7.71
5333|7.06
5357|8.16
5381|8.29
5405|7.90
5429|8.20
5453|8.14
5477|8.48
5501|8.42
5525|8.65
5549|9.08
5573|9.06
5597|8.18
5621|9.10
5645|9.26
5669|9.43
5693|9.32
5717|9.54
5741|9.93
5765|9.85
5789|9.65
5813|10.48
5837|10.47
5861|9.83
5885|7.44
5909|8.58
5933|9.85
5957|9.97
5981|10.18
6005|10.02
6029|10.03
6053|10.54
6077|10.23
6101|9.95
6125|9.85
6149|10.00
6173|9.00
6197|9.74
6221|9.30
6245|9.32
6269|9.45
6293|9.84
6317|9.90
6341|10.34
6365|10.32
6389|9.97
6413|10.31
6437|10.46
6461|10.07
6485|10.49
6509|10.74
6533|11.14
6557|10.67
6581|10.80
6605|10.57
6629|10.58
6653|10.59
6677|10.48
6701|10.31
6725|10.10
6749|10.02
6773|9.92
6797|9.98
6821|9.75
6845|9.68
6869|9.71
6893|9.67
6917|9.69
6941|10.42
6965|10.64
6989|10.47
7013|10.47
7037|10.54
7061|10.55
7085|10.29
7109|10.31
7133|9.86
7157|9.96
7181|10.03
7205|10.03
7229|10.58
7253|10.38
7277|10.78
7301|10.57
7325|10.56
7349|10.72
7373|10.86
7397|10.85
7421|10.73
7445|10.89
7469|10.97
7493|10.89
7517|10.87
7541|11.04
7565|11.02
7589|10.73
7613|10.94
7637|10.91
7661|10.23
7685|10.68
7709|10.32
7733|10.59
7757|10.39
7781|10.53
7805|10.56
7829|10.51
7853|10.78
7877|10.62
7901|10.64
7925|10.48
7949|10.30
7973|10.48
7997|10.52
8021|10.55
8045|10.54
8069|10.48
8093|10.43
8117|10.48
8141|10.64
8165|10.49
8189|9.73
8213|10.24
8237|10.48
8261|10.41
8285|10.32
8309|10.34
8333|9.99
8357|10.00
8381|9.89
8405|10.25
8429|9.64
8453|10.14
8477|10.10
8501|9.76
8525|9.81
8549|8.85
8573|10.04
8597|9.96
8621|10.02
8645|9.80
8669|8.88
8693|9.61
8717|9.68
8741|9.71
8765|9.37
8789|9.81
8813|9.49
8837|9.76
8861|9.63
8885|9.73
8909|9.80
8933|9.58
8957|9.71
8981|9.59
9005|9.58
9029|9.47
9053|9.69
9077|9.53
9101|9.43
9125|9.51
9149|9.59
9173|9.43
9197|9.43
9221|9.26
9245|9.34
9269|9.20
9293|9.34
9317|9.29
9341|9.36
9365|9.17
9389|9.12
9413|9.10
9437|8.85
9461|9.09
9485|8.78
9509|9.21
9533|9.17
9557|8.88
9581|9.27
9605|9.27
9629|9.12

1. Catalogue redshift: 0.000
